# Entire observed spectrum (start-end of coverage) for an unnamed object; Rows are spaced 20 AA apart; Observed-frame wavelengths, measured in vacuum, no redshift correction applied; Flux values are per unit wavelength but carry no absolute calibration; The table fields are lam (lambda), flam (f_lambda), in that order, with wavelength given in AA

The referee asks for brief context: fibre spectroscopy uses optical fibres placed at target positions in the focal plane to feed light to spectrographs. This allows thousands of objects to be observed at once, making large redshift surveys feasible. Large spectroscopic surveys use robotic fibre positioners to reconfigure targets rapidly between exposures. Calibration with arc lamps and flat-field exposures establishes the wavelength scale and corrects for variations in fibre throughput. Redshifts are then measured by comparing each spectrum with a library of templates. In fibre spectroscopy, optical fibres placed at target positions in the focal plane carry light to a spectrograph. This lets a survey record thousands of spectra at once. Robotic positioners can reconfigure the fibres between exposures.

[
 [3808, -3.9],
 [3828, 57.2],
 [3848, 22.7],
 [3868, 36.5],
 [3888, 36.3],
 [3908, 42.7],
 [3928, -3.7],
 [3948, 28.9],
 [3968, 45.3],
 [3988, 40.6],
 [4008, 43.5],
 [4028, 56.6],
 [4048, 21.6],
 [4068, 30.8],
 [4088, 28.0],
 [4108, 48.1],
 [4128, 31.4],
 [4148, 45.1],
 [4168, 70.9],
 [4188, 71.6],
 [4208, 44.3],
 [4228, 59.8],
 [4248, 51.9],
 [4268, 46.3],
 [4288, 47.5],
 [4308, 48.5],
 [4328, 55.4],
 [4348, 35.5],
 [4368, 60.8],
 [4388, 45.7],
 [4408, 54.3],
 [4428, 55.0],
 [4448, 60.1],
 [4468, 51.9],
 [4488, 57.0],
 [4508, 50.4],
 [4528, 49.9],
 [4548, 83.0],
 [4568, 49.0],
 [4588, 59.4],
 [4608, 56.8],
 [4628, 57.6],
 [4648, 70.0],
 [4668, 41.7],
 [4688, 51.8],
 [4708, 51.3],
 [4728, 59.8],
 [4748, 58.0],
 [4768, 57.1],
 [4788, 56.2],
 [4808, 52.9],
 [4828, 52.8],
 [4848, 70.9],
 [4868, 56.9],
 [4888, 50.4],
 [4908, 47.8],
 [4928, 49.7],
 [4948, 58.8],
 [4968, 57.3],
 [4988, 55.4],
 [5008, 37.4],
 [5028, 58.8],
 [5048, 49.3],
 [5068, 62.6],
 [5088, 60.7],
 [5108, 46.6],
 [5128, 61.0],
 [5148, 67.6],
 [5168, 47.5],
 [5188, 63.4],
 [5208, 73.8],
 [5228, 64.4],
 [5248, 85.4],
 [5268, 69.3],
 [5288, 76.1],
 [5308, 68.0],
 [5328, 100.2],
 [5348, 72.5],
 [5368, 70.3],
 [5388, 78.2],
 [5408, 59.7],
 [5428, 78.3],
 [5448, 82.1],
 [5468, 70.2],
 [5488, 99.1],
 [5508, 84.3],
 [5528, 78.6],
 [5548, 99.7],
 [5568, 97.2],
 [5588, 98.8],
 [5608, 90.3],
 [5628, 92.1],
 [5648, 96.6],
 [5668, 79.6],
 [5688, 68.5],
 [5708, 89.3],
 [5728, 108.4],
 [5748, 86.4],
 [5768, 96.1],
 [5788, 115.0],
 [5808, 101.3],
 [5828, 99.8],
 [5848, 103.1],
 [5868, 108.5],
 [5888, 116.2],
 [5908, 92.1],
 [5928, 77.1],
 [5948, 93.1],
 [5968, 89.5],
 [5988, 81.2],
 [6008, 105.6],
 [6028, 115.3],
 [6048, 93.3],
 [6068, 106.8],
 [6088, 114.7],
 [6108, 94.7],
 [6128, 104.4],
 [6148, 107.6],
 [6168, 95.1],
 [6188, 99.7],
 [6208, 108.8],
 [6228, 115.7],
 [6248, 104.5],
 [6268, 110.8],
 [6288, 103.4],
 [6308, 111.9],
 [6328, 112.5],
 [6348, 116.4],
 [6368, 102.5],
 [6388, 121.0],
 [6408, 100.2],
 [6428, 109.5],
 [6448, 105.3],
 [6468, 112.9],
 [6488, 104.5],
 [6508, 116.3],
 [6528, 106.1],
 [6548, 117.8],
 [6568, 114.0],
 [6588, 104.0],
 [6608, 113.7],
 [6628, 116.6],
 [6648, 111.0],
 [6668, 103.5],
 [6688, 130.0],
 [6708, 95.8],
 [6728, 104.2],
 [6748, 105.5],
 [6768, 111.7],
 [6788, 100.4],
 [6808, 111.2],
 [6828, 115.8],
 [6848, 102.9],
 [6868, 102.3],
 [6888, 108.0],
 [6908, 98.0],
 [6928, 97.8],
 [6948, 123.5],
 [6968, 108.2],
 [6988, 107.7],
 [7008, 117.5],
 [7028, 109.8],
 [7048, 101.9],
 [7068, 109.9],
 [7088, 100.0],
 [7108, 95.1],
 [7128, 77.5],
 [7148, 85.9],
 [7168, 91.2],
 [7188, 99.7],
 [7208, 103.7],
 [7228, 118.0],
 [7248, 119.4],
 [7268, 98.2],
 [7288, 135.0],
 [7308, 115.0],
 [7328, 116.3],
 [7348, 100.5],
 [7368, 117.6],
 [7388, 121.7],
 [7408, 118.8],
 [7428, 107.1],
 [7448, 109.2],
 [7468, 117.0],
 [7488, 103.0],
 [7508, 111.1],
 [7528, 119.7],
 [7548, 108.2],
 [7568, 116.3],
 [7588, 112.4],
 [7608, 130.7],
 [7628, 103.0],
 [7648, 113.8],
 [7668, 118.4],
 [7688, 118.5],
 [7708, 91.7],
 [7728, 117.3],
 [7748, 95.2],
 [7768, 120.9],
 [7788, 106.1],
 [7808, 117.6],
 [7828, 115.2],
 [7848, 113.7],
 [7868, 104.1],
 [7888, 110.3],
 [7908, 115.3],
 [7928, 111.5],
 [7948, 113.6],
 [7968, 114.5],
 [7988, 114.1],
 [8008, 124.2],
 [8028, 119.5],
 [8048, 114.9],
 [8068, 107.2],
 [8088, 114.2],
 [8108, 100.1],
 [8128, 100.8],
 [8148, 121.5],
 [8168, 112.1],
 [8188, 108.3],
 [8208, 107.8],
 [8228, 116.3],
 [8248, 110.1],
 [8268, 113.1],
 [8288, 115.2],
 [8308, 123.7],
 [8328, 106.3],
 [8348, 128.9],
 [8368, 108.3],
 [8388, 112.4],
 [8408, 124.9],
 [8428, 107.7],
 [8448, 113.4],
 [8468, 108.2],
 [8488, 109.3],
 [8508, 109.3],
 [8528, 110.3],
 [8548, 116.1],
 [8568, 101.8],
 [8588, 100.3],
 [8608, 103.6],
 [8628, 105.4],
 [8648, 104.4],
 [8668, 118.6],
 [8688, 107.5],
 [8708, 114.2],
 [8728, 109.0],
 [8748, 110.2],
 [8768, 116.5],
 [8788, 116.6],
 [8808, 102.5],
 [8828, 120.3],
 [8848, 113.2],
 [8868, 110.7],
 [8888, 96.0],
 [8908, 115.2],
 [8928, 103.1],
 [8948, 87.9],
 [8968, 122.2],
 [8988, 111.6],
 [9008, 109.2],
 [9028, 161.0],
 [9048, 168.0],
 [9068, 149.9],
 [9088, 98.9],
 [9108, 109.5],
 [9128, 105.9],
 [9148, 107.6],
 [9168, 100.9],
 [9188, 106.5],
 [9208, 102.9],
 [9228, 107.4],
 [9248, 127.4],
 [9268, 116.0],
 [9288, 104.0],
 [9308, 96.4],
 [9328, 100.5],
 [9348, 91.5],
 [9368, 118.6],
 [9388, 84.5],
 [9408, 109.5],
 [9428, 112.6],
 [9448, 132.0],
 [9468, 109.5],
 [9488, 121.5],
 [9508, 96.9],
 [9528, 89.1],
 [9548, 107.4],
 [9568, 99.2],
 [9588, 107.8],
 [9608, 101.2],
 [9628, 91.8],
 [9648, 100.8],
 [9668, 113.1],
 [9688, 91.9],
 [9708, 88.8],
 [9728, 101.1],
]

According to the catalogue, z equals 0.377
